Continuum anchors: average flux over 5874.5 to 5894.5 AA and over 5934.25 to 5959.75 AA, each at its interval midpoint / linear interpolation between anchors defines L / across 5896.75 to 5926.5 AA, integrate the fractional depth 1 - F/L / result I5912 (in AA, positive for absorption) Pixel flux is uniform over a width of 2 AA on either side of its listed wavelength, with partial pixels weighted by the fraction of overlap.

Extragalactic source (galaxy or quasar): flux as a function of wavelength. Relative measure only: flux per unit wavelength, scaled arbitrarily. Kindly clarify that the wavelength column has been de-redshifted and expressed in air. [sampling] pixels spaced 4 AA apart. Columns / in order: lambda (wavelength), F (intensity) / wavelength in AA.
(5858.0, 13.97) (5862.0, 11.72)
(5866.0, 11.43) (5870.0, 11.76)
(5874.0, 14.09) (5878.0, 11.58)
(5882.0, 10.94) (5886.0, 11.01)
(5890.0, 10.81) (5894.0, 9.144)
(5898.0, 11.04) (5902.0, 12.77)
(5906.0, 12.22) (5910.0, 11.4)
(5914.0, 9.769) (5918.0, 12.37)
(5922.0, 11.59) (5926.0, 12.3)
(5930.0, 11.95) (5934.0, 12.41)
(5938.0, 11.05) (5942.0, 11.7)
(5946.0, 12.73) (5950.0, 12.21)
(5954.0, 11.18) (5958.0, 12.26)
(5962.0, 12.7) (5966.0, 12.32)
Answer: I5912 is -0.6 AA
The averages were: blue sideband 11.1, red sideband 11.9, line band 11.7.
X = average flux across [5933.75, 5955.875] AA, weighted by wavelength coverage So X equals 11.8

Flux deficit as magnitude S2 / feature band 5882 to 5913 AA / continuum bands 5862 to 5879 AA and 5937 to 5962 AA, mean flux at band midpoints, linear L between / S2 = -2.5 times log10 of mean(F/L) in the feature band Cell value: 0.091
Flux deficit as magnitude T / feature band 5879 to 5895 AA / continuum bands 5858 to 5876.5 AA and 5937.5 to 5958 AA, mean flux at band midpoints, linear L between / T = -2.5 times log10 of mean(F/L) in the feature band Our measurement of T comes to 0.16 mag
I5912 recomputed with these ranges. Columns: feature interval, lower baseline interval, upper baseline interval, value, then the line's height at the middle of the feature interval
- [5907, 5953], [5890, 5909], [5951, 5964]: -0.36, 11.7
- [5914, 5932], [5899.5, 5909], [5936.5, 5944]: 0.04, 11.8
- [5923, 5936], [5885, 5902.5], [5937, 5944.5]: -0.96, 11.3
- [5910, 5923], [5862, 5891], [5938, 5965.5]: 0.71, 11.9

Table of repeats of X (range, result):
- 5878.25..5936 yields 11.4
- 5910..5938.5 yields 11.6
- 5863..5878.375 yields 12.2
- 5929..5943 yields 11.8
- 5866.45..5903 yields 11.4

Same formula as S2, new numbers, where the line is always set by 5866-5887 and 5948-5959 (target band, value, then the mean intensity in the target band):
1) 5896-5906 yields -0.01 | 12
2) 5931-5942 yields 0.01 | 11.7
